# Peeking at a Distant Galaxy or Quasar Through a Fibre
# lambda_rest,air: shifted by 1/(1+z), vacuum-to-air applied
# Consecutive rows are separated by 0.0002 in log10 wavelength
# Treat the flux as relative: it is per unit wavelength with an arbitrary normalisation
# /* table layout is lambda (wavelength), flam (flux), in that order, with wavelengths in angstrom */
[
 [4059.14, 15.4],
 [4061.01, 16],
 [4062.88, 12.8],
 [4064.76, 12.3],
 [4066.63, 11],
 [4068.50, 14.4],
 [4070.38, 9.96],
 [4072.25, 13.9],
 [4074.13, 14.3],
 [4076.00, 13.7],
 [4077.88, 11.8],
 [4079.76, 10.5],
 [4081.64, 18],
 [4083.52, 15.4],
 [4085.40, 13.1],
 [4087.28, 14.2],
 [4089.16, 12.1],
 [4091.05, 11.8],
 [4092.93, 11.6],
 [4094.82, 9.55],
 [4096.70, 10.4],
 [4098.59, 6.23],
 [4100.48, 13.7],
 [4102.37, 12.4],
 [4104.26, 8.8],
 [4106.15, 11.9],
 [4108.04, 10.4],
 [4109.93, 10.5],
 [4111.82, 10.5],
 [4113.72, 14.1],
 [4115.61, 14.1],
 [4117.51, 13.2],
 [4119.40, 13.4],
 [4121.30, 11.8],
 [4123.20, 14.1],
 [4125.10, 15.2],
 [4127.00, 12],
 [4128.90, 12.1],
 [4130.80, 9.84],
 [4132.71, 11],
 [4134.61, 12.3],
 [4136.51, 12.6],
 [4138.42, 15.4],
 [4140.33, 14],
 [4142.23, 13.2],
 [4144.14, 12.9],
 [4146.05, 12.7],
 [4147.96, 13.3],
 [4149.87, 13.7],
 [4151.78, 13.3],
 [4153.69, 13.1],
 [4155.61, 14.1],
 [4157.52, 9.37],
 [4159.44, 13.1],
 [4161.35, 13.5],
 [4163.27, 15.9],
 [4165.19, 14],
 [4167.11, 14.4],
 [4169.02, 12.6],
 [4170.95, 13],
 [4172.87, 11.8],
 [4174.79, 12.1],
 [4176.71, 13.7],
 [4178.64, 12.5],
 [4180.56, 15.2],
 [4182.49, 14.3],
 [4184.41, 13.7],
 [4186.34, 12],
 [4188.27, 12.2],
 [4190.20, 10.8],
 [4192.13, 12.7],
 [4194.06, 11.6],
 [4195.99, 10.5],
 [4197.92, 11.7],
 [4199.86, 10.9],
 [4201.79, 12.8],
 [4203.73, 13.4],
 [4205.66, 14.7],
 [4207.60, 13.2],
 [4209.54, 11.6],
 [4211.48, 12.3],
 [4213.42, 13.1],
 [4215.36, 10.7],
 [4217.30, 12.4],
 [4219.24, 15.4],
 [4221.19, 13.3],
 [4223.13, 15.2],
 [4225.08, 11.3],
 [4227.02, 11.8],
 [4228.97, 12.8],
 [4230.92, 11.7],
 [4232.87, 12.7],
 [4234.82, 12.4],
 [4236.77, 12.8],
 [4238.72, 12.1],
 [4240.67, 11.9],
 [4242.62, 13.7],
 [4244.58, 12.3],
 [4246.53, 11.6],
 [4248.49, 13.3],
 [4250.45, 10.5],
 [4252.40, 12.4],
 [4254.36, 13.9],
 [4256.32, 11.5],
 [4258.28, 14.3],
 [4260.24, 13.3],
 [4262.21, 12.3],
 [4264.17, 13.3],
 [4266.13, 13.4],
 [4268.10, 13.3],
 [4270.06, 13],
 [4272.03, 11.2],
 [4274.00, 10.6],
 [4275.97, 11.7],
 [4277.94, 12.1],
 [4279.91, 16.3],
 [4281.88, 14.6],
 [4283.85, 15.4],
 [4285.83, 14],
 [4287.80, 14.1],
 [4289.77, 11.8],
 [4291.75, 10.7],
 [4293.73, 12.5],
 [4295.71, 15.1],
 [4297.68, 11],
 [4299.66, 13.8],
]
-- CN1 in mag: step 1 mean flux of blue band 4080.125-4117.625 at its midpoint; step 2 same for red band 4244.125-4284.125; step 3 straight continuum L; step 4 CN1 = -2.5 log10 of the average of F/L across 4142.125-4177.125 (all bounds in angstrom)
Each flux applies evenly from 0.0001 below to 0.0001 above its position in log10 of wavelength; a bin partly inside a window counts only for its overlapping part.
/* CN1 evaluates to -0.07 mag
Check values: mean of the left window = 12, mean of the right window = 12.8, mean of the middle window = 13.1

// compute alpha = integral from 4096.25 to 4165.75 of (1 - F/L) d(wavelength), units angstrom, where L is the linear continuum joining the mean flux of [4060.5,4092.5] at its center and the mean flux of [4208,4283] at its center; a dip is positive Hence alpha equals 2.8 angstrom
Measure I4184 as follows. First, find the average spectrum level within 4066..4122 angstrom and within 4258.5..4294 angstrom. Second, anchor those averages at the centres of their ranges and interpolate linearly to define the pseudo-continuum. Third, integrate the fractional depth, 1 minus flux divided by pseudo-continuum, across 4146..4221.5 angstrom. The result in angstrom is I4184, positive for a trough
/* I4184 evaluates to -1.5 angstrom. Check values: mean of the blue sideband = 12.2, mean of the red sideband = 13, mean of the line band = 12.9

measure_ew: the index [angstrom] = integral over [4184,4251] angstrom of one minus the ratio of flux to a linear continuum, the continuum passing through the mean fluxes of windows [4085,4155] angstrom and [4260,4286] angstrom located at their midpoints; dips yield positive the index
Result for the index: 2.10 angstrom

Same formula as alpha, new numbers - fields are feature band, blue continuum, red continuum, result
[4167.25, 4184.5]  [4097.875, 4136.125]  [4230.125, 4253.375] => -1.6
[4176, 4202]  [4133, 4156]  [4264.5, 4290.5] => 1.6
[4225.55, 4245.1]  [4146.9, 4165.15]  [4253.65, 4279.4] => 0.7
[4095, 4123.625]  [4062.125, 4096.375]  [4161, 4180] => 3.0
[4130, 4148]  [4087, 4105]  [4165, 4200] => -1.4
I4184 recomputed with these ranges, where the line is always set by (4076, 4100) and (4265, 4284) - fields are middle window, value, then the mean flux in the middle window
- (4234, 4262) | 0.8 angstrom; 12.6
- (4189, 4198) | 0.9 angstrom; 11.5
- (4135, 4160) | -1.4 angstrom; 13.1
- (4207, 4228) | 0.1 angstrom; 12.7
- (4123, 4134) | 0.1 angstrom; 12.3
